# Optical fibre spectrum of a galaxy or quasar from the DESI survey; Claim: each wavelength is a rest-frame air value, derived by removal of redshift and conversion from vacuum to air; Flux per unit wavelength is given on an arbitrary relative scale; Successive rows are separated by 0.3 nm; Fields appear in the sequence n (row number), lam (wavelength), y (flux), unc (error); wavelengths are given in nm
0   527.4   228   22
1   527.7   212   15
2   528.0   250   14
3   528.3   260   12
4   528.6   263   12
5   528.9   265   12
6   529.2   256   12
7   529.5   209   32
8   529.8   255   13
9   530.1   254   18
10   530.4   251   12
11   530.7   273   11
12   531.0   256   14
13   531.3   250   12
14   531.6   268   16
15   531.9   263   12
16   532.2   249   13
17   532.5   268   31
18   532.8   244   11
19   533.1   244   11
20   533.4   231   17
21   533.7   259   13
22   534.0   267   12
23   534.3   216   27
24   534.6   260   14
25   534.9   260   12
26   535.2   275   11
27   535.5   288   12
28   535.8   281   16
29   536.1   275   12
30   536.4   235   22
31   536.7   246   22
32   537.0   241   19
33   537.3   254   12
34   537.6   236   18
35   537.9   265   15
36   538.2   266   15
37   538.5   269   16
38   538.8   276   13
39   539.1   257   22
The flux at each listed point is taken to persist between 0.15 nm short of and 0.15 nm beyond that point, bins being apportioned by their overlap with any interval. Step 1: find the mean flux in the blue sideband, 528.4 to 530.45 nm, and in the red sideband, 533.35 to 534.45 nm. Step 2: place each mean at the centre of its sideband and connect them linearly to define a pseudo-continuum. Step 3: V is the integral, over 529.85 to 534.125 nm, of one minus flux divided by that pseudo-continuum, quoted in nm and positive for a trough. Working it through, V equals -0.14 nm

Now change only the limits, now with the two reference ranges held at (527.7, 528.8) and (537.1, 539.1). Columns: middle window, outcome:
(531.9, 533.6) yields 0.04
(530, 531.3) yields -0.02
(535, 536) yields -0.09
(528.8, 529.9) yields 0.03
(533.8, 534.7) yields 0.03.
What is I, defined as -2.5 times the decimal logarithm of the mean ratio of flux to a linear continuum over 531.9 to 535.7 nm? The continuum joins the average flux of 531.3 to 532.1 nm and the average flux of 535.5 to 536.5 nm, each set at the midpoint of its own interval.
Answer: 0.039 mag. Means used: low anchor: 262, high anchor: 269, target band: 256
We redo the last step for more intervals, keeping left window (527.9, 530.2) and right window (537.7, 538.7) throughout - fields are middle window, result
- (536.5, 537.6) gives 0.081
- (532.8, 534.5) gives 0.063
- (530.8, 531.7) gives -0.014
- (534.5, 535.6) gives -0.040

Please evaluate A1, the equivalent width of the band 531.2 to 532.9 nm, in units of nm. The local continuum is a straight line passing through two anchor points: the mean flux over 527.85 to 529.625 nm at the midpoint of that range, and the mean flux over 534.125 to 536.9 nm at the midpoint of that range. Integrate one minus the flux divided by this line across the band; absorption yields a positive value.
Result -0.017 nm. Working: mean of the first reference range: 251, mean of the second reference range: 259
